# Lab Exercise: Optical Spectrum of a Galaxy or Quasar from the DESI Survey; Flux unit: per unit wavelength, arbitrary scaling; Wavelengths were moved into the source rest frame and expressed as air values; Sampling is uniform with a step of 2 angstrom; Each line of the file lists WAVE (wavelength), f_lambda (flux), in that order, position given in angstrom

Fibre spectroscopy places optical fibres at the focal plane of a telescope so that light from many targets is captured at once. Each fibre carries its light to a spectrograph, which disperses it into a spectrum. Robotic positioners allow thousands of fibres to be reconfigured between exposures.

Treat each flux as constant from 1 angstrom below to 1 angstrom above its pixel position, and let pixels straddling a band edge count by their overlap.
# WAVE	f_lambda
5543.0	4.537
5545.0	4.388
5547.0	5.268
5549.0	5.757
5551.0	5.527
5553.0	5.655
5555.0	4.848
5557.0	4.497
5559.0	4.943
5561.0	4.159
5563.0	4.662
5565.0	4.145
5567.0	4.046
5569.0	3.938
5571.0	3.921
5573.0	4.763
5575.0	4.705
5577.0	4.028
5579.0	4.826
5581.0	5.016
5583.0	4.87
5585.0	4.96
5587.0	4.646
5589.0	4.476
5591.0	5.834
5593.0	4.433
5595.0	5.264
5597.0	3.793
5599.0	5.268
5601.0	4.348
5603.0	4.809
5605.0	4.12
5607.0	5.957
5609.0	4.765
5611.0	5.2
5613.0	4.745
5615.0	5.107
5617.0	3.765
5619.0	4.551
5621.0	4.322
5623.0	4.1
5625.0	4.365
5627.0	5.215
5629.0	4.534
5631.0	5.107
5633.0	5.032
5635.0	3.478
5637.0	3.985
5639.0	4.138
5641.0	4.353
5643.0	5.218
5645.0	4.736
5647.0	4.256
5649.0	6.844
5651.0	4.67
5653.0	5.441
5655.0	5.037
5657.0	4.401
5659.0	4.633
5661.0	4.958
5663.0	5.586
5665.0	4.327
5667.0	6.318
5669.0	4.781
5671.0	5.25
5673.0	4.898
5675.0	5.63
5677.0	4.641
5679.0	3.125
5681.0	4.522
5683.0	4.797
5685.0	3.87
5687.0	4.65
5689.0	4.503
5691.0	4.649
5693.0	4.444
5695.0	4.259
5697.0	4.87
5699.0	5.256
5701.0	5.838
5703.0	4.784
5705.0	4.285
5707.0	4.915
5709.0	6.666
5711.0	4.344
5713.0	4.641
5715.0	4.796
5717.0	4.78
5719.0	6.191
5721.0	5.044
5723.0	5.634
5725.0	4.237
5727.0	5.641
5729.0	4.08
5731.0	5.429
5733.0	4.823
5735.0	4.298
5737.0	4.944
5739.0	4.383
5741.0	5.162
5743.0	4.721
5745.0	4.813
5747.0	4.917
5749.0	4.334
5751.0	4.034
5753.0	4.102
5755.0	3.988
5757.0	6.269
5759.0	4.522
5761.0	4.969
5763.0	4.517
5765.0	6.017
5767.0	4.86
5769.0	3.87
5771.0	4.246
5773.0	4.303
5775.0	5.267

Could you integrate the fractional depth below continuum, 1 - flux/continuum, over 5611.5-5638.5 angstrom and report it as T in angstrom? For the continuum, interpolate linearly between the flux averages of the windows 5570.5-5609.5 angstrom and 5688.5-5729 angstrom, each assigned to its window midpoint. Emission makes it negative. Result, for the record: 1.8 angstrom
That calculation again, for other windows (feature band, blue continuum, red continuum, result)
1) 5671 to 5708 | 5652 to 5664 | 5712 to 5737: 2.3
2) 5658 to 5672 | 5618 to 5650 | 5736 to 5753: -1.5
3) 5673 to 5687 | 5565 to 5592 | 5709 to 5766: 0.9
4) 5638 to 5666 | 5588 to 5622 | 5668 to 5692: -1.4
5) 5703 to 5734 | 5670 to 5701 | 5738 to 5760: -2.4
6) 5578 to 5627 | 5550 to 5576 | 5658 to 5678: 0.5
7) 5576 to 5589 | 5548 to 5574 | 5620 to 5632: -0.1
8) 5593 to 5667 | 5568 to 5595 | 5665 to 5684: 0.2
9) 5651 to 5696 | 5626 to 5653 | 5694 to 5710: 1.7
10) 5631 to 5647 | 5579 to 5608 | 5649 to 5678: 1.8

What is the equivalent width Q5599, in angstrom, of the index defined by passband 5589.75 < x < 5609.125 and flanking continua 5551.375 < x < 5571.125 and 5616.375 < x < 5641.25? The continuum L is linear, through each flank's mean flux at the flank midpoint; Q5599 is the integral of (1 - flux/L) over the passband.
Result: -1.75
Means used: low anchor 4.54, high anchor 4.39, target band 4.86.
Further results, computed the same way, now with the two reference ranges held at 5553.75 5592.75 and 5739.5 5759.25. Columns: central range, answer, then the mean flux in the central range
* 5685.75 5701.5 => -0.4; 4.76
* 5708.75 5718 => -0.5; 4.91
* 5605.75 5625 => -0.3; 4.7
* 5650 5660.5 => -0.5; 4.84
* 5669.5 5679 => -0.5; 4.88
